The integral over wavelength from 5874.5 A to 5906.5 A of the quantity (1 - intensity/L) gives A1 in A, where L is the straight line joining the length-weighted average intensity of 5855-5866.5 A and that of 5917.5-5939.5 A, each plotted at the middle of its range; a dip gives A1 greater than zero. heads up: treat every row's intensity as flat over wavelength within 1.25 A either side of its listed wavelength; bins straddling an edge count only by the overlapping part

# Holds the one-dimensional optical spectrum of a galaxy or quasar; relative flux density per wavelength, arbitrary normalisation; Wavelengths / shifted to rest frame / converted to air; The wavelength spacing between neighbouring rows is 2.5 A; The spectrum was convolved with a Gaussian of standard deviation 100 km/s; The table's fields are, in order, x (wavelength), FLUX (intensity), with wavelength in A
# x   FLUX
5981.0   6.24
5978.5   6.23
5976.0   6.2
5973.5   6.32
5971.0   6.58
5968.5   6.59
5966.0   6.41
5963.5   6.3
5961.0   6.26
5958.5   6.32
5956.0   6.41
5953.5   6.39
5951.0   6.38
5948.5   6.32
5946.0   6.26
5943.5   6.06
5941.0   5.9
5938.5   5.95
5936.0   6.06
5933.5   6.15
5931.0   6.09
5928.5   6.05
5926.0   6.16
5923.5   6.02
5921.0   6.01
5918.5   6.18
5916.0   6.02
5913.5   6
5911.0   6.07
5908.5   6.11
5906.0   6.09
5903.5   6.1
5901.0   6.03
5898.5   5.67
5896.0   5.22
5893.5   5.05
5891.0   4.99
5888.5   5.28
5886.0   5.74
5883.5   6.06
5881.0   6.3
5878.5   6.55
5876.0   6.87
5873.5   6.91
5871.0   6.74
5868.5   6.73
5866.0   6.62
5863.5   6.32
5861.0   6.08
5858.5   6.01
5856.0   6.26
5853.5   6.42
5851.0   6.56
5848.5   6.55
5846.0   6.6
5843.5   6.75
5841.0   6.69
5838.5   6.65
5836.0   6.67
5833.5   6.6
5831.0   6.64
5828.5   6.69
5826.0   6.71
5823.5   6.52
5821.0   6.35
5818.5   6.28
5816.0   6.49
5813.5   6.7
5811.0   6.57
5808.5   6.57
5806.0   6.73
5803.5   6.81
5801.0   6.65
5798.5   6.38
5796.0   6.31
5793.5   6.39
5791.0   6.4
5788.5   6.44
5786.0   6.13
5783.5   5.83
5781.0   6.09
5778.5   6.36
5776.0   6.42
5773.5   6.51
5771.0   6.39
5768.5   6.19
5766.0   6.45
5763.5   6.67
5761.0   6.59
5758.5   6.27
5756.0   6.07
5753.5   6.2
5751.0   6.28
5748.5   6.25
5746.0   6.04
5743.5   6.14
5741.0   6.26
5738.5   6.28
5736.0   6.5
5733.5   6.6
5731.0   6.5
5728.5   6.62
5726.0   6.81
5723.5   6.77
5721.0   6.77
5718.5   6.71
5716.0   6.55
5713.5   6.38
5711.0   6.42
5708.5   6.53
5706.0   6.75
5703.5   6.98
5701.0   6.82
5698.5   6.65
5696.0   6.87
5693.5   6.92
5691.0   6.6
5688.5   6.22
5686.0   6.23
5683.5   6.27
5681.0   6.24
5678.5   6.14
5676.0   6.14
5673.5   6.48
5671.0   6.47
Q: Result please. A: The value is 1.7 A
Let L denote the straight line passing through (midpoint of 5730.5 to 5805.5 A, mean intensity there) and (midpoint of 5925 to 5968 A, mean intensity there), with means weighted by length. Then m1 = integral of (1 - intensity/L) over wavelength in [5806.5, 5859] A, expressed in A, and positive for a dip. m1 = -2.1 A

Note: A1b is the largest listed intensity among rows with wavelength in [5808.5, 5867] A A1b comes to 6.75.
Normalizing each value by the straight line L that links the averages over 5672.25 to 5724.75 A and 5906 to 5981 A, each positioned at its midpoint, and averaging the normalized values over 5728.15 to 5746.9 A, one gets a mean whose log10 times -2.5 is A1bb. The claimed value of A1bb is 0.02 mag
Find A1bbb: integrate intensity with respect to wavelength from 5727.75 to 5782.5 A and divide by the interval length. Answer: 6.34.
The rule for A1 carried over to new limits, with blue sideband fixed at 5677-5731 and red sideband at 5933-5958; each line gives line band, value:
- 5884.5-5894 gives 1.5 A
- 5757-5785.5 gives 0.6 A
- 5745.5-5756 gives 0.5 A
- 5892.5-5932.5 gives 2.0 A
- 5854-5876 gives -0.6 A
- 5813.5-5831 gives -0.4 A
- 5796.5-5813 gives -0.5 A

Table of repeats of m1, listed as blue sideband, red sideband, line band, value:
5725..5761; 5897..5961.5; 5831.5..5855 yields -1.5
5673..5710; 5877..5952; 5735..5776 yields 0.3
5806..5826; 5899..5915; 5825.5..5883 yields -2.1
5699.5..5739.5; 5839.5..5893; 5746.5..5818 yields 1.1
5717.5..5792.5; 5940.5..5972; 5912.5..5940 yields 1.2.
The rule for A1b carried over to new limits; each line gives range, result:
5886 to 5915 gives 6.11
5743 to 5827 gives 6.81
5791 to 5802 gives 6.65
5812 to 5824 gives 6.7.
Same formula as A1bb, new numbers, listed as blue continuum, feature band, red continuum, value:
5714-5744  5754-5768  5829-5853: 0.031 mag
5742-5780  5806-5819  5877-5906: -0.079 mag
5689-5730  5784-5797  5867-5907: 0.013 mag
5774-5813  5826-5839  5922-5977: -0.048 mag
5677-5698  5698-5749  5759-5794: -0.024 mag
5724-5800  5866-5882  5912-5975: -0.071 mag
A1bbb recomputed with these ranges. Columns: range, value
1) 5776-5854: 6.5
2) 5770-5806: 6.38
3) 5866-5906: 6.04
